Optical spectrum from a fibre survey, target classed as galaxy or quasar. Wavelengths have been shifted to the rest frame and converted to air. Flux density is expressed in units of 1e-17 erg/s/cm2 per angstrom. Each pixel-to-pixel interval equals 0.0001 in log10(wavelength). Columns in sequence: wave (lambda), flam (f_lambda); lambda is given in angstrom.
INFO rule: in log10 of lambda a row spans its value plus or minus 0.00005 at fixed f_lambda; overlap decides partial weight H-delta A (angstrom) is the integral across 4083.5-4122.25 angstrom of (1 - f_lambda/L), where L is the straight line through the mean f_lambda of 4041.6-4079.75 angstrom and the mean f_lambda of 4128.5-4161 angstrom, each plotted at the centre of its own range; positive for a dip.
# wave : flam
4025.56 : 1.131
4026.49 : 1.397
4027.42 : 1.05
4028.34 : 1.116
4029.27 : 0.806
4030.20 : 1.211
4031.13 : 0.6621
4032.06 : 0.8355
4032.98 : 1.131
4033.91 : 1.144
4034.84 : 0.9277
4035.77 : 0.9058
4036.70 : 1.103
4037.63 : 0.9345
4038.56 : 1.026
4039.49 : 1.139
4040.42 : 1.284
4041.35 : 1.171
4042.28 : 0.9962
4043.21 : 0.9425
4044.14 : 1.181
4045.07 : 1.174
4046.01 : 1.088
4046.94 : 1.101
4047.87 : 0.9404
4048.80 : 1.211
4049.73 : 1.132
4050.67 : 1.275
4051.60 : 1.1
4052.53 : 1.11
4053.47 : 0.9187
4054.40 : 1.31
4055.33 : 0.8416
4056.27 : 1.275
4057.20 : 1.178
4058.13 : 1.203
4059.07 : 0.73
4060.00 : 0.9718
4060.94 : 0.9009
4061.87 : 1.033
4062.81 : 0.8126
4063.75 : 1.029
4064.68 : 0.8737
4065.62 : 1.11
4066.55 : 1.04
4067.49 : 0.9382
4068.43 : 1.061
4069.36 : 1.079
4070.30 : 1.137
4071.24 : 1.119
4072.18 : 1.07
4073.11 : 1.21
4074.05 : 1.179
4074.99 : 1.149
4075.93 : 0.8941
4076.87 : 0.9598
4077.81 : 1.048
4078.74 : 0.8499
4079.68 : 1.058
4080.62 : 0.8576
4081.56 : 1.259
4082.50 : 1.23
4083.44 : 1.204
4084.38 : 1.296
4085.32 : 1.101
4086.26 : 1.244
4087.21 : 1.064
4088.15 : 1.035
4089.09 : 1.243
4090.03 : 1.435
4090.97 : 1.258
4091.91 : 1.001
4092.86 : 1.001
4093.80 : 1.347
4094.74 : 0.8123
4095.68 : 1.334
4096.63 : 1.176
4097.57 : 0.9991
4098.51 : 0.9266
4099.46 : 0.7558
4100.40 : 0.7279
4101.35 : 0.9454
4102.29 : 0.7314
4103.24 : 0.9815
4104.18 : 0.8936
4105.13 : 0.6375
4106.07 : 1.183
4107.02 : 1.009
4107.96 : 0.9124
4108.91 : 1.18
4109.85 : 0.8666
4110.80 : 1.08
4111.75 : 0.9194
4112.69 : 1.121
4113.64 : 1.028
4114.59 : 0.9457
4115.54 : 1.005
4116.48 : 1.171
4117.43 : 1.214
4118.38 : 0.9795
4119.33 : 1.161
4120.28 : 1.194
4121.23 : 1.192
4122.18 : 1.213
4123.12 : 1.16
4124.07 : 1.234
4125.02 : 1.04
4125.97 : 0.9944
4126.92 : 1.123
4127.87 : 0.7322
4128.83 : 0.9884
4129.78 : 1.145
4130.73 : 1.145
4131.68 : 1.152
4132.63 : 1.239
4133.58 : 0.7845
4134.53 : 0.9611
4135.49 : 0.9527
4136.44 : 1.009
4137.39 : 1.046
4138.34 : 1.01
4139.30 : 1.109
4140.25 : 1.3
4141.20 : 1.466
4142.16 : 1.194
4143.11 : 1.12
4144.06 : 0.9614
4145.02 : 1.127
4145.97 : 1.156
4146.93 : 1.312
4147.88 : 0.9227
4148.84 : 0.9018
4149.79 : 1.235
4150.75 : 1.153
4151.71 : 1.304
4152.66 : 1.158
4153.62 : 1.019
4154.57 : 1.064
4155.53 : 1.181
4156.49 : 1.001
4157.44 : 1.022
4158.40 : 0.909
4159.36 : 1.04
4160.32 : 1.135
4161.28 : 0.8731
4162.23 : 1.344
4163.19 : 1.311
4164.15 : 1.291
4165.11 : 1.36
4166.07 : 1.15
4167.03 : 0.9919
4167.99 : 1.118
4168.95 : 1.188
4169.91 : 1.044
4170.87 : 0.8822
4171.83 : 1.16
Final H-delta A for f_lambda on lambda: 0.6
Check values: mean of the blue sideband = 1.06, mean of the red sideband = 1.09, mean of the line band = 1.06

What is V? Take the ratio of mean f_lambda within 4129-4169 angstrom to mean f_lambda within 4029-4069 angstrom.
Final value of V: 1.07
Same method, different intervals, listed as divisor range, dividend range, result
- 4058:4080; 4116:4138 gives 1.06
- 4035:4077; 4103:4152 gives 1.01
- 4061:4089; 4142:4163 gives 1.03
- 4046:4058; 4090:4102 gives 0.93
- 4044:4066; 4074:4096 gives 1.05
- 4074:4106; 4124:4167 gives 1.05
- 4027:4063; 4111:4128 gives 1.03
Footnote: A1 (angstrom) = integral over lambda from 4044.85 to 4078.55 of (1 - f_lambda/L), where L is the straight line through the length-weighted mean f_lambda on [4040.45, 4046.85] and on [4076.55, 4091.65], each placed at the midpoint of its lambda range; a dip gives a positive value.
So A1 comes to 1.79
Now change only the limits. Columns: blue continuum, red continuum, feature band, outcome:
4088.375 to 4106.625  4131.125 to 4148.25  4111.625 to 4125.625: -0.62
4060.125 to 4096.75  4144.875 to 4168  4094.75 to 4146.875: 2.72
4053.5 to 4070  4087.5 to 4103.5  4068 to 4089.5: -1.45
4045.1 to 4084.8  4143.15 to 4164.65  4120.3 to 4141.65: 0.13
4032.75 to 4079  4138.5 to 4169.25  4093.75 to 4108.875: 1.91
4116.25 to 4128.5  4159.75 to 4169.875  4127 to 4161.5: 1.73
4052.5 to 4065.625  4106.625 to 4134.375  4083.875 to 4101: -0.91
